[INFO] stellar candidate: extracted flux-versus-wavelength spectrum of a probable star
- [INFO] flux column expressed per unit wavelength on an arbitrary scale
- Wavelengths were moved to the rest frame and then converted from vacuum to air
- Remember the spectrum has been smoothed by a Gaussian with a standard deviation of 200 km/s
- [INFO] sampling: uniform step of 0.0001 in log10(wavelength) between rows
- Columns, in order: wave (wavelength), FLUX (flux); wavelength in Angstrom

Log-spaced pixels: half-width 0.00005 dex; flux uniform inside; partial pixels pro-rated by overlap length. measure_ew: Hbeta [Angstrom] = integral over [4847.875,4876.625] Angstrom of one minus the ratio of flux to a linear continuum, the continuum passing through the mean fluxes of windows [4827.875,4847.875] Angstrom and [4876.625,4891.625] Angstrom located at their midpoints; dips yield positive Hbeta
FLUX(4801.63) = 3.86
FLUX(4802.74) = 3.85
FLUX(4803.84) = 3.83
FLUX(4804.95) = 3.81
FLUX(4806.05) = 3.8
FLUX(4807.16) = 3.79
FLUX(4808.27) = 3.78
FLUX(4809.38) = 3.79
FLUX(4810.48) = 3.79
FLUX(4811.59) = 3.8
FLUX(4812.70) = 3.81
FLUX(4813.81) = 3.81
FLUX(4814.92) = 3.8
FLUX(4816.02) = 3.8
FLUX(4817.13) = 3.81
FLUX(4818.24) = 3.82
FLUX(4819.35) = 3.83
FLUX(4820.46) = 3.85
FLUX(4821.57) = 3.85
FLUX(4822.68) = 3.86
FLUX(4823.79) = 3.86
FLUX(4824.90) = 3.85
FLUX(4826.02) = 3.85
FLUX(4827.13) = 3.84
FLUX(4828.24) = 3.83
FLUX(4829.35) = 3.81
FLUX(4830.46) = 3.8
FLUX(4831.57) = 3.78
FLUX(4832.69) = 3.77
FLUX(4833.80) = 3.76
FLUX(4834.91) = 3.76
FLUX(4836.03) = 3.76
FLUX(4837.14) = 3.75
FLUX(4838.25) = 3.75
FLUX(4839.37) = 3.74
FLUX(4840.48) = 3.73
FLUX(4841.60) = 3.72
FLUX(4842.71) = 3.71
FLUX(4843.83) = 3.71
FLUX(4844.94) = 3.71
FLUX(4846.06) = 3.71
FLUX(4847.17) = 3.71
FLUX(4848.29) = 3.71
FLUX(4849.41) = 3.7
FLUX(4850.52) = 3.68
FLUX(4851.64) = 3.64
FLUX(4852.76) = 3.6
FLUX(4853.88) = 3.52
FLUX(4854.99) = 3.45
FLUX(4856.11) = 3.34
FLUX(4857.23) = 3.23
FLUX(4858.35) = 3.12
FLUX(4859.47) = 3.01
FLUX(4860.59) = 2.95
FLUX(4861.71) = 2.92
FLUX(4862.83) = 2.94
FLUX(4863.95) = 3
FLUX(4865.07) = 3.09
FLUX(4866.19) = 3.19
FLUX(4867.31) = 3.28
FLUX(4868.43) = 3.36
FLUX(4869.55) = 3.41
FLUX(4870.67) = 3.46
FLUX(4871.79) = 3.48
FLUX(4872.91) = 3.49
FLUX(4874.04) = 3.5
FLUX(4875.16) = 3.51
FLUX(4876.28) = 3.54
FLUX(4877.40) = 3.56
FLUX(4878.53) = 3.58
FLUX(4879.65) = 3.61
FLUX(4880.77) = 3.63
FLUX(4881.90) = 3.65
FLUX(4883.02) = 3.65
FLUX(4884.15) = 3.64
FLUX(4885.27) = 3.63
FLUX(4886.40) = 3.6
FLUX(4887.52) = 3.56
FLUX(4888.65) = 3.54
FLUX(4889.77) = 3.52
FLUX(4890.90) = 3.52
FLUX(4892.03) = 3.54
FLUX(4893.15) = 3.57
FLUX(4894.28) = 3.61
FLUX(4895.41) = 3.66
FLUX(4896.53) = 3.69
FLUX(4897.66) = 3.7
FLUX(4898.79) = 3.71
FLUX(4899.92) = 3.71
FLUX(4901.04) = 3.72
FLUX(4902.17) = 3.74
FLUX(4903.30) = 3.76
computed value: 2.5 Angstrom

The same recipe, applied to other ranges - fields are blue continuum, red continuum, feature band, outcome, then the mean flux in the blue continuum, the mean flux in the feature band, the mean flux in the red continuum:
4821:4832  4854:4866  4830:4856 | -1.6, 3.83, 3.7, 3.12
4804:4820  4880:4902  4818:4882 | 2.6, 3.8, 3.57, 3.63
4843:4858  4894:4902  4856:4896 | 2.5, 3.59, 3.42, 3.69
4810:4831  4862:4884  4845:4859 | 0.2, 3.82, 3.54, 3.42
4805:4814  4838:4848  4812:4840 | -0.4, 3.8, 3.81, 3.72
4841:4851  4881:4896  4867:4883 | 0.5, 3.71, 3.51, 3.59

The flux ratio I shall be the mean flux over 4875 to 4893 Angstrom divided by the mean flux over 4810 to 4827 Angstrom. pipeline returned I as 0.94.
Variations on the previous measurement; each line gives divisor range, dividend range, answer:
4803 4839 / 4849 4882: 0.89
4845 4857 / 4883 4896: 1.00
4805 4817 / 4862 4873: 0.86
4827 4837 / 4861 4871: 0.84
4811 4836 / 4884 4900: 0.95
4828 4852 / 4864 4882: 0.92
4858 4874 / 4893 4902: 1.15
